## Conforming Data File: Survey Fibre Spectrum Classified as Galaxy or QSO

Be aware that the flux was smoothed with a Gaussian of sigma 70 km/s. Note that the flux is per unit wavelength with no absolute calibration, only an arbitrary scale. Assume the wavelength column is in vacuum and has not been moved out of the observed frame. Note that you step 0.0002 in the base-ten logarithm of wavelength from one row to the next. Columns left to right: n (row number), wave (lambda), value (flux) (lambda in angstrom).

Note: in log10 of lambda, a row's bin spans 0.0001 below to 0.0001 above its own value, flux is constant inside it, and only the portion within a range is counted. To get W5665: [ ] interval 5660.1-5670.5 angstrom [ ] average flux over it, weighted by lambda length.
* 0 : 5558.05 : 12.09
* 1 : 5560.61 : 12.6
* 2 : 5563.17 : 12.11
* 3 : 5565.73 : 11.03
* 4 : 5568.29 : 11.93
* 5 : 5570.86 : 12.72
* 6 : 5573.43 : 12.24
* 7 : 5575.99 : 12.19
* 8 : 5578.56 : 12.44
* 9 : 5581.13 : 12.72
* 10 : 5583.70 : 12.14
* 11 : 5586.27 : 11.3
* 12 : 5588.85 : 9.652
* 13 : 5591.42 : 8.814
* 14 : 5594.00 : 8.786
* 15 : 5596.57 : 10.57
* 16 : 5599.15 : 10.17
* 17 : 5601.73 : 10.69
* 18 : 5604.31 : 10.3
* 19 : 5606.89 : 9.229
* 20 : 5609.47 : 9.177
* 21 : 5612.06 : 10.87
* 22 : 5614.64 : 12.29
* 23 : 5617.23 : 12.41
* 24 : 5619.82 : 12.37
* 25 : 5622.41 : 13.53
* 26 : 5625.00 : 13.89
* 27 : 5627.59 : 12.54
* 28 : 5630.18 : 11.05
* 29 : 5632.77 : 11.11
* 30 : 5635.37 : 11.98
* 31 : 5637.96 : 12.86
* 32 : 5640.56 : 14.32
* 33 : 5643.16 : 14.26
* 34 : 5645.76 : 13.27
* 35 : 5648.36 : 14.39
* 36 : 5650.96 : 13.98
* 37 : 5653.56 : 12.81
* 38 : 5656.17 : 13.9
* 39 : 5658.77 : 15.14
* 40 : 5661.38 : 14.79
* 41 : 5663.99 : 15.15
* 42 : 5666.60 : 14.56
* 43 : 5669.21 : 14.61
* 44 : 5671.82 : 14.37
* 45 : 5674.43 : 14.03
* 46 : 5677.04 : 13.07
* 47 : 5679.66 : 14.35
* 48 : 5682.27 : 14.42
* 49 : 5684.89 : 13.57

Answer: 14.8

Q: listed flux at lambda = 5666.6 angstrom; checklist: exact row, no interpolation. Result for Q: 14.56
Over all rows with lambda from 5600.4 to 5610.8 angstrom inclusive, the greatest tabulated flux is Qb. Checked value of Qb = 10.69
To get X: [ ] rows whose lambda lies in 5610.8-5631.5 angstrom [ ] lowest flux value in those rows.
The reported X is 10.87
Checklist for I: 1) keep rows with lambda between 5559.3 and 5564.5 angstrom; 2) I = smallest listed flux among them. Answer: 12.11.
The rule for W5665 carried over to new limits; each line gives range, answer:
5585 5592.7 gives 9.92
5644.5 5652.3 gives 13.9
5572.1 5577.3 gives 12.2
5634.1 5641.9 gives 13.1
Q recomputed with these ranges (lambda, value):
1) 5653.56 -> 12.81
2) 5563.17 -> 12.11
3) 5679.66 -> 14.35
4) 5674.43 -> 14.03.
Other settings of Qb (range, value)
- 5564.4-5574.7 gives 12.72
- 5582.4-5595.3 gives 12.14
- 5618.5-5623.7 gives 13.53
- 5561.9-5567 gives 12.11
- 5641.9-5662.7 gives 15.14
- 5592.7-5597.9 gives 10.57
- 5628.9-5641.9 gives 14.32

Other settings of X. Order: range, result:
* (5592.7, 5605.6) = 8.786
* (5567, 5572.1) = 11.93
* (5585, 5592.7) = 8.814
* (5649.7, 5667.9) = 12.81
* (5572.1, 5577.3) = 12.19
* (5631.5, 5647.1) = 11.11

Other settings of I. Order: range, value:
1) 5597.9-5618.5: 9.177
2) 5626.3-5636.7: 11.05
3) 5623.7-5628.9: 12.54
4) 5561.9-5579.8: 11.03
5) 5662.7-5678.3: 13.07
